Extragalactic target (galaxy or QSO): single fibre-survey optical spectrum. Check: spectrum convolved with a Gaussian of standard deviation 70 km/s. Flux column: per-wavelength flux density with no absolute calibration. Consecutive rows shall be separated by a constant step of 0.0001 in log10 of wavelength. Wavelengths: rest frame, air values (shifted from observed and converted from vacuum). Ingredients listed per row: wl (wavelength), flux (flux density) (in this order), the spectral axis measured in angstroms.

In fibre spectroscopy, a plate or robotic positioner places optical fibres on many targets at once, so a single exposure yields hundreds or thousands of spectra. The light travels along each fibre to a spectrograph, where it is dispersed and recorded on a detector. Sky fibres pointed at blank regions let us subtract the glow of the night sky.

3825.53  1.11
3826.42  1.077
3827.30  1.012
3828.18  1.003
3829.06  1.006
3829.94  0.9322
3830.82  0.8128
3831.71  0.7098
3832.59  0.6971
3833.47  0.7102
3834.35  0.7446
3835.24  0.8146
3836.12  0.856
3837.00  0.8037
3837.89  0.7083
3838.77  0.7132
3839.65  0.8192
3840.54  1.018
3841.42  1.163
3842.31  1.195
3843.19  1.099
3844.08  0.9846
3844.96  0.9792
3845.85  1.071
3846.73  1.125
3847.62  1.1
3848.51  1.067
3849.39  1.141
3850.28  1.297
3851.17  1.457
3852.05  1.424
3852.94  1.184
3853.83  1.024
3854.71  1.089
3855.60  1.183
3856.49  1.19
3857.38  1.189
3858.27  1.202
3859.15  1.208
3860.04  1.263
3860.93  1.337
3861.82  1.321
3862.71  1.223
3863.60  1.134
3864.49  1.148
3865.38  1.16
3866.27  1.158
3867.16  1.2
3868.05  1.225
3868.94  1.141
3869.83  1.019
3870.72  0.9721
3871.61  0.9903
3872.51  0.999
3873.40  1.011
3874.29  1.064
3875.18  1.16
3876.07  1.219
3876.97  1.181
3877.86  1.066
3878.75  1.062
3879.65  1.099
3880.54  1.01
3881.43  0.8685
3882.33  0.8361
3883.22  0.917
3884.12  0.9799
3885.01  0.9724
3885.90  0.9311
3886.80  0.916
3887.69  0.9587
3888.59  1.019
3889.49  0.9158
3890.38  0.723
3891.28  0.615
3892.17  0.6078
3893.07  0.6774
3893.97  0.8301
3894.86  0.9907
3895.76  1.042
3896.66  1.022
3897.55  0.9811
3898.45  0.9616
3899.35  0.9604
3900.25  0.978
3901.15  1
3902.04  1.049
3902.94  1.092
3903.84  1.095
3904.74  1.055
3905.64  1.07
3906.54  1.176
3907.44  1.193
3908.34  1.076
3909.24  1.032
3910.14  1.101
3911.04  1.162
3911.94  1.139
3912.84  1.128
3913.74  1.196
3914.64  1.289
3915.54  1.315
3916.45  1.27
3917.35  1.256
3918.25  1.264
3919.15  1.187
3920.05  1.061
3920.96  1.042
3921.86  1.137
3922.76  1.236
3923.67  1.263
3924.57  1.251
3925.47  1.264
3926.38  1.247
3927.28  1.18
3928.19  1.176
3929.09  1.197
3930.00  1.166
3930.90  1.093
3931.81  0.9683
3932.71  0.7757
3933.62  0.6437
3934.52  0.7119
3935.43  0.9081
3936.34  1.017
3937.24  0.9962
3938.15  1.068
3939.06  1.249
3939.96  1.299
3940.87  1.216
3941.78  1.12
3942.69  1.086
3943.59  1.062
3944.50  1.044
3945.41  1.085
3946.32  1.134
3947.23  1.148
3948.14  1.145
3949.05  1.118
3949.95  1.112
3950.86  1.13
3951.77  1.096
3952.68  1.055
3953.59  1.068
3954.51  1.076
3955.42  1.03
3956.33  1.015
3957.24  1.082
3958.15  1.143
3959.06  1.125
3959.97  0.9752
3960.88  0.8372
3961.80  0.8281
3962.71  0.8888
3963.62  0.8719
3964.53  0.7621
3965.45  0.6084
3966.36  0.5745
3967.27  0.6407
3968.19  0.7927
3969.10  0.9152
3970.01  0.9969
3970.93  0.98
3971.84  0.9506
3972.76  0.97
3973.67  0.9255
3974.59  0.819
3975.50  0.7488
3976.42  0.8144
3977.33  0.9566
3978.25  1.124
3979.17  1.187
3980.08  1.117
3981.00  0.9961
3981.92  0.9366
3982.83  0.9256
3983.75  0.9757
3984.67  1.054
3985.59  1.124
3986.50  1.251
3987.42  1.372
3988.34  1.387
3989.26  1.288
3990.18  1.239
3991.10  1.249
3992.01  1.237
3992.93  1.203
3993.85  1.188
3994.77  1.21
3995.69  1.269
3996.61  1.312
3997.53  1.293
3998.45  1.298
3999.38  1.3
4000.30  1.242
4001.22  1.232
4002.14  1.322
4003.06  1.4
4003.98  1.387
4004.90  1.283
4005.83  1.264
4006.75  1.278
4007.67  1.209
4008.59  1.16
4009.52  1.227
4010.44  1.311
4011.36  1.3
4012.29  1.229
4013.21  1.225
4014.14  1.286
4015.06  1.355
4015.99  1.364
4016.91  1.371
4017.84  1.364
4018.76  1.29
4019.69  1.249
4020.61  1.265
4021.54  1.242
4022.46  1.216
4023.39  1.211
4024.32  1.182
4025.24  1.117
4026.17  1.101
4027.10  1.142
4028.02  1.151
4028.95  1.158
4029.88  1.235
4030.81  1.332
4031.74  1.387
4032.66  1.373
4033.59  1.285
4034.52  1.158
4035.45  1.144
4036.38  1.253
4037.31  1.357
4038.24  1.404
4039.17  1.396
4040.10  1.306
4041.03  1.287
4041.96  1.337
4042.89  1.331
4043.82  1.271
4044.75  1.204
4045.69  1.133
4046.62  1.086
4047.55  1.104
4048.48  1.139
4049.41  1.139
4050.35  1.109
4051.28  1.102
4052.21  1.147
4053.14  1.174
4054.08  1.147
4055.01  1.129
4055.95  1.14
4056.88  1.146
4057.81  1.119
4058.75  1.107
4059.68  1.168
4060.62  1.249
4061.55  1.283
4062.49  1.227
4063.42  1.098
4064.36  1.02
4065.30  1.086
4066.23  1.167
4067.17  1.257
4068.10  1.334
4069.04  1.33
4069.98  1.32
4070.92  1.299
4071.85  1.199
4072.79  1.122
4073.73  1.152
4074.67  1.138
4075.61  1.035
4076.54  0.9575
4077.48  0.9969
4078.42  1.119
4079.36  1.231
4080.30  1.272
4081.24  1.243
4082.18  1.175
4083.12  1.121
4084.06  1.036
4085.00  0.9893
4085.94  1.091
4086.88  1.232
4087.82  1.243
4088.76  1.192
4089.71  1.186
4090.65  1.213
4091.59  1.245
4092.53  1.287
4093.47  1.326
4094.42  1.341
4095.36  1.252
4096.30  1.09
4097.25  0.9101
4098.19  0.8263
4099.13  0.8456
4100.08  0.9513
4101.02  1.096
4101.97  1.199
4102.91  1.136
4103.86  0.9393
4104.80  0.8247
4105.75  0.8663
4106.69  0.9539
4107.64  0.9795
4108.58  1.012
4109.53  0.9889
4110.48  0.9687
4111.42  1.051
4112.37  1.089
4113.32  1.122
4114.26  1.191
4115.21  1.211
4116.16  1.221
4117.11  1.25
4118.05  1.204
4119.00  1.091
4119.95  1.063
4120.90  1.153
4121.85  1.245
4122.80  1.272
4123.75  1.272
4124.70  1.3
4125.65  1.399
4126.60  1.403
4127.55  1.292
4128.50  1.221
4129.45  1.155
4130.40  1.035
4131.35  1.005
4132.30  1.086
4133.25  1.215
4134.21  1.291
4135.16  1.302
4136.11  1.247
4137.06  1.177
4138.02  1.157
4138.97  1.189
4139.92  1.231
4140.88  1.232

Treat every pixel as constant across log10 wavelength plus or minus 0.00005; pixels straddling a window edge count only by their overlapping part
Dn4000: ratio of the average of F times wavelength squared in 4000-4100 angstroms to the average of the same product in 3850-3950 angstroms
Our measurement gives 1.2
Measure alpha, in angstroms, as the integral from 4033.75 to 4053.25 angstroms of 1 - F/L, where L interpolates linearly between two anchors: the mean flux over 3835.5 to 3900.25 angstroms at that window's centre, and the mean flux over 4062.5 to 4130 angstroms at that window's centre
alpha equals -1.7 angstroms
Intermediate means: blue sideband 1.04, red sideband 1.14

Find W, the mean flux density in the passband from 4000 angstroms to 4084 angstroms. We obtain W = 1.22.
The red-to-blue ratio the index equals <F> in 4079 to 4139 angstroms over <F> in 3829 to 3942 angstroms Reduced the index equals 1.1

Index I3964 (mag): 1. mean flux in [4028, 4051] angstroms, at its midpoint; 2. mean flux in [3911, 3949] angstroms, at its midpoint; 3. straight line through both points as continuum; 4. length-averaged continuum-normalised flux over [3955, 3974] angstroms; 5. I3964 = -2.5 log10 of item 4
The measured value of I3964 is 0.275 mag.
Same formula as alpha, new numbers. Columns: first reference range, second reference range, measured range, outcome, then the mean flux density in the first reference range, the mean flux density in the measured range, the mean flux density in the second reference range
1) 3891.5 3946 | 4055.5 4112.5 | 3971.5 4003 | -1.17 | 1.08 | 1.14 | 1.12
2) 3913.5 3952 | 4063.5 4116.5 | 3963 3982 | 3.92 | 1.12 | 0.889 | 1.12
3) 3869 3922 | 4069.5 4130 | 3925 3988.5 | 2.78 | 1.03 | 1.02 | 1.14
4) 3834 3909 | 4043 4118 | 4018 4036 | -1.89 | 1.04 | 1.23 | 1.13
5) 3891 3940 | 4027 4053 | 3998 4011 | -1.04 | 1.07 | 1.28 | 1.23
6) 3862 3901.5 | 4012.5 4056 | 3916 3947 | -0.95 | 1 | 1.11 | 1.23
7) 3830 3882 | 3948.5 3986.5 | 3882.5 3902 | 2.36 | 1.06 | 0.907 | 0.964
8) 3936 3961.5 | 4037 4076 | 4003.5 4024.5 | -2.17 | 1.09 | 1.27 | 1.2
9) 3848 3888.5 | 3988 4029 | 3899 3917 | 0.55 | 1.11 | 1.12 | 1.26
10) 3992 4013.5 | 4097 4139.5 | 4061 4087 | 0.36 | 1.27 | 1.16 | 1.12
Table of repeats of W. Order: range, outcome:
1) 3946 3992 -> 1.01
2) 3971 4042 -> 1.21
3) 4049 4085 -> 1.16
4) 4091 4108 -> 1.06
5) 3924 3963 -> 1.07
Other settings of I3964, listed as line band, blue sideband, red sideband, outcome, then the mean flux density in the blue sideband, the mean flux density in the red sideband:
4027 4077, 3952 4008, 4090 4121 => -0.11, 1.08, 1.09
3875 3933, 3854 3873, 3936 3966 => 0.05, 1.16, 1.04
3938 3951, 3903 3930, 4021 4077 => 0.04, 1.17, 1.2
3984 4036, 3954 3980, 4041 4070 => -0.20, 0.919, 1.18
